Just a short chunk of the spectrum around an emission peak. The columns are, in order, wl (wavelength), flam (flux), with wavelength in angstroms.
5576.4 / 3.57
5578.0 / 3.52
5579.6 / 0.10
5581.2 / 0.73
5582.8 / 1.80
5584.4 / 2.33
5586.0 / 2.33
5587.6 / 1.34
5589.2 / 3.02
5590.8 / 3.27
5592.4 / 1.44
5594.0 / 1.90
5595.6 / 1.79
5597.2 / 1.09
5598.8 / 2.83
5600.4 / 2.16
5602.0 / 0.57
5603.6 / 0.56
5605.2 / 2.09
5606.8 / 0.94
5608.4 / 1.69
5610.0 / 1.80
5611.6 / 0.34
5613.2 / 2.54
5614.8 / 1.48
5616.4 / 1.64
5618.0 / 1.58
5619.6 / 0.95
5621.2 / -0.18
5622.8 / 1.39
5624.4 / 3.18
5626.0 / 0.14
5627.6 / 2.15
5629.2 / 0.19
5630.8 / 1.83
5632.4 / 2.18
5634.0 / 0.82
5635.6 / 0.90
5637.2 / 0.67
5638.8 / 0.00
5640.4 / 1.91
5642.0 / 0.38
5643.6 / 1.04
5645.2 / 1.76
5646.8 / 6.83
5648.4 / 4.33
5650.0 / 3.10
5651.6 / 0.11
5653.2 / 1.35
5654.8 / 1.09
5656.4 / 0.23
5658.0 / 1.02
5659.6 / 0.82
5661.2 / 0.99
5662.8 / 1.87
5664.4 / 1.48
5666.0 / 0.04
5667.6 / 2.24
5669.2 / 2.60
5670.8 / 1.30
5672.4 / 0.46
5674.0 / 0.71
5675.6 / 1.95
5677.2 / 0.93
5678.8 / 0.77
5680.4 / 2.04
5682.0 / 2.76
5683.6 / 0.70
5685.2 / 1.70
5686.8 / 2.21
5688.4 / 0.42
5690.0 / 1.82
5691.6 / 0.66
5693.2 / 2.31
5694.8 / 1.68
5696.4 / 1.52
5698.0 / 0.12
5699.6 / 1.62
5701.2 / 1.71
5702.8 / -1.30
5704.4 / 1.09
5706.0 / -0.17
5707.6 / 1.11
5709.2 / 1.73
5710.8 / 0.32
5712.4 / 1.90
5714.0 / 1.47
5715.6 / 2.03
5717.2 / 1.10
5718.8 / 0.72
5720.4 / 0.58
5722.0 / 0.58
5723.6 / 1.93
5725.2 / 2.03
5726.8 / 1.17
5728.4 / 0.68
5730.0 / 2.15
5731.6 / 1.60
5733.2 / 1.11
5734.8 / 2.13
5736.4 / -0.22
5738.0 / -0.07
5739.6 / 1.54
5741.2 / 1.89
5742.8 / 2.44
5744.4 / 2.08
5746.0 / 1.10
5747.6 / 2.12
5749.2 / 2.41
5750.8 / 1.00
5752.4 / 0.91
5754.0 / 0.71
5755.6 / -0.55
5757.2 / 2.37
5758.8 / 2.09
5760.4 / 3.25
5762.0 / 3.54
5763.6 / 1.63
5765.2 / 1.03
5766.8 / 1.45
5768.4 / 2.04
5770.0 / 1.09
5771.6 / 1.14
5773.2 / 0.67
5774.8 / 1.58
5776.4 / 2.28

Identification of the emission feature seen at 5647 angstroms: H-beta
